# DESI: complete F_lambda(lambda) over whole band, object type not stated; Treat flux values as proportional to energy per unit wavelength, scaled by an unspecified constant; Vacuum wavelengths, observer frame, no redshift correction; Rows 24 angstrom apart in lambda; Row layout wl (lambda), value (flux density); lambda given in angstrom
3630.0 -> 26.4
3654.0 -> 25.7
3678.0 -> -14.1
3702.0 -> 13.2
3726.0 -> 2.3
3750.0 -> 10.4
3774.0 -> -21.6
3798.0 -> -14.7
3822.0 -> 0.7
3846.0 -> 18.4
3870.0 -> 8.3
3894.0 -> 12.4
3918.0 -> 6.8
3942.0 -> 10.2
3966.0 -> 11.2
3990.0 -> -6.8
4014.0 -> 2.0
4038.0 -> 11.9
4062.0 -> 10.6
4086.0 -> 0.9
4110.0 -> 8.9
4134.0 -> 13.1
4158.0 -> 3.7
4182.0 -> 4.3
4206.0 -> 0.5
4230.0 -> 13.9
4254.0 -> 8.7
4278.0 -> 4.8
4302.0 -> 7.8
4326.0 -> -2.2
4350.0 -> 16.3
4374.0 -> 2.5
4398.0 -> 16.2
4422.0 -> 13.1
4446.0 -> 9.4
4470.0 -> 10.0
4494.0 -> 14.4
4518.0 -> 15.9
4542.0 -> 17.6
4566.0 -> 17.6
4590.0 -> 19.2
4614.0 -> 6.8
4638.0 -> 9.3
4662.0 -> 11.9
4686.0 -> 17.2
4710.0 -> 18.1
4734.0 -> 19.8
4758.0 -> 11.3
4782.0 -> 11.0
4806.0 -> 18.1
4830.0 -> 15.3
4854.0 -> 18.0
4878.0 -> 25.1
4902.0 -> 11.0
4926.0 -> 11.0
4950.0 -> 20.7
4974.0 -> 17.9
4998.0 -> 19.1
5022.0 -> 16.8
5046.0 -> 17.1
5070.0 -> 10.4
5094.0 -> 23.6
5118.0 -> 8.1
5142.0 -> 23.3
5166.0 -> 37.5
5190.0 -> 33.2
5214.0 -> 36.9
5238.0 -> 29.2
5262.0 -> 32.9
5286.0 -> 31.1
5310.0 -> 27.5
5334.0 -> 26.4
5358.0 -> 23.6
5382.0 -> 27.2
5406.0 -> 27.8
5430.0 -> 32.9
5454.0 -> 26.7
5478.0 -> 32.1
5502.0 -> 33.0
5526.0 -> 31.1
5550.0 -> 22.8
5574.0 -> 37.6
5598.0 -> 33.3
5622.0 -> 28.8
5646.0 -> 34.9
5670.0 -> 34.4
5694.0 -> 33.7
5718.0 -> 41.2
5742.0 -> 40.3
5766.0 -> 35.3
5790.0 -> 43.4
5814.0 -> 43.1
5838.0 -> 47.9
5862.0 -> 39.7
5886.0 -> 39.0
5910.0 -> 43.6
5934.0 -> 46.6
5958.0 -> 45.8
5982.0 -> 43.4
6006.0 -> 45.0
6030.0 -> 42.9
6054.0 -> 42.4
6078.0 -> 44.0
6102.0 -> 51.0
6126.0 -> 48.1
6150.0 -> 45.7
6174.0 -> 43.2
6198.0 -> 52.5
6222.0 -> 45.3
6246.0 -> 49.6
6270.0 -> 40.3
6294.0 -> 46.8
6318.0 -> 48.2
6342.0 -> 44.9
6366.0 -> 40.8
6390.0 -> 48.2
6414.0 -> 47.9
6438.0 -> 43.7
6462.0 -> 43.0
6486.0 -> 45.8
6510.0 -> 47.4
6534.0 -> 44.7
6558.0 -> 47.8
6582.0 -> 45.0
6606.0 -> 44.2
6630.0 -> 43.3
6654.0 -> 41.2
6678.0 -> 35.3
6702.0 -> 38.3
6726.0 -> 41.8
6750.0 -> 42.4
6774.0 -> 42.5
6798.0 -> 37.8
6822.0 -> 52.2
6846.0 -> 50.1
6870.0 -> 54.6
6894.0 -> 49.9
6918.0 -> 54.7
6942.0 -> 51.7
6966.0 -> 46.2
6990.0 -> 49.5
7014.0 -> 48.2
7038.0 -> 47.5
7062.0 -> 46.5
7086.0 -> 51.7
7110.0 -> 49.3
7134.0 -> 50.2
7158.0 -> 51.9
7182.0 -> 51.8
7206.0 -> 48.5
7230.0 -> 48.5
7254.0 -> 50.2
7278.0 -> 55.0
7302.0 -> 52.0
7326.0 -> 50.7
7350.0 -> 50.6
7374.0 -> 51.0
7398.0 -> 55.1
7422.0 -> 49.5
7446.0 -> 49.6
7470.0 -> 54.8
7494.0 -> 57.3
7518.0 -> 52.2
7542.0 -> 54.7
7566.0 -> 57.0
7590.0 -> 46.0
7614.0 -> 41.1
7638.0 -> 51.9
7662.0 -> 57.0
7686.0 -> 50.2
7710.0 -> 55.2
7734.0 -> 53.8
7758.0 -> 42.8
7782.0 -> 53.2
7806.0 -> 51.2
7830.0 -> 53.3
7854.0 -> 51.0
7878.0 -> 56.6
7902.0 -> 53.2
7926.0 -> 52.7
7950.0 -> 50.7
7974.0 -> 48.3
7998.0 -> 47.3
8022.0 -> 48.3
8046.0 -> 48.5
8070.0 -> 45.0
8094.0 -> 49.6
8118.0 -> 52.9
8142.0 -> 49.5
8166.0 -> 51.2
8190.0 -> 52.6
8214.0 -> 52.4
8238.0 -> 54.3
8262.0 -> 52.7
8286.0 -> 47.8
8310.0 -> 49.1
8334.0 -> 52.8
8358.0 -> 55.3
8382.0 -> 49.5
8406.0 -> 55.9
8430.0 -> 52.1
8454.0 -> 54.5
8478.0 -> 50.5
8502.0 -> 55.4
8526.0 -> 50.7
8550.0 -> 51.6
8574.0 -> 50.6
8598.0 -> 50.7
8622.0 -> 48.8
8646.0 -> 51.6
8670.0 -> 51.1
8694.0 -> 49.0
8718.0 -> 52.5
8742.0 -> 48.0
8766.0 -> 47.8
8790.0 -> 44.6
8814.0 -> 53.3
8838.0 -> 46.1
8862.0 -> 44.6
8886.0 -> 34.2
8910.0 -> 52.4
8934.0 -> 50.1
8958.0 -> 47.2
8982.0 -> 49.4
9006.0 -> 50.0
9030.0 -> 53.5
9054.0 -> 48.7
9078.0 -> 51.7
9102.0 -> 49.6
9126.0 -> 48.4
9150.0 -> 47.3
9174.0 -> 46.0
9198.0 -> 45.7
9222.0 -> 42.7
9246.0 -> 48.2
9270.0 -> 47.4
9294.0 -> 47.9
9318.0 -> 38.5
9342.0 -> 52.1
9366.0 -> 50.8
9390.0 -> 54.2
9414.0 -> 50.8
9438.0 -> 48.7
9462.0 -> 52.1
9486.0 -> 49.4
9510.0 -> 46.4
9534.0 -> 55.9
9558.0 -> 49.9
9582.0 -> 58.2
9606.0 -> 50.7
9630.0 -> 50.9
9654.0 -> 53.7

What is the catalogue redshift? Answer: 0.290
